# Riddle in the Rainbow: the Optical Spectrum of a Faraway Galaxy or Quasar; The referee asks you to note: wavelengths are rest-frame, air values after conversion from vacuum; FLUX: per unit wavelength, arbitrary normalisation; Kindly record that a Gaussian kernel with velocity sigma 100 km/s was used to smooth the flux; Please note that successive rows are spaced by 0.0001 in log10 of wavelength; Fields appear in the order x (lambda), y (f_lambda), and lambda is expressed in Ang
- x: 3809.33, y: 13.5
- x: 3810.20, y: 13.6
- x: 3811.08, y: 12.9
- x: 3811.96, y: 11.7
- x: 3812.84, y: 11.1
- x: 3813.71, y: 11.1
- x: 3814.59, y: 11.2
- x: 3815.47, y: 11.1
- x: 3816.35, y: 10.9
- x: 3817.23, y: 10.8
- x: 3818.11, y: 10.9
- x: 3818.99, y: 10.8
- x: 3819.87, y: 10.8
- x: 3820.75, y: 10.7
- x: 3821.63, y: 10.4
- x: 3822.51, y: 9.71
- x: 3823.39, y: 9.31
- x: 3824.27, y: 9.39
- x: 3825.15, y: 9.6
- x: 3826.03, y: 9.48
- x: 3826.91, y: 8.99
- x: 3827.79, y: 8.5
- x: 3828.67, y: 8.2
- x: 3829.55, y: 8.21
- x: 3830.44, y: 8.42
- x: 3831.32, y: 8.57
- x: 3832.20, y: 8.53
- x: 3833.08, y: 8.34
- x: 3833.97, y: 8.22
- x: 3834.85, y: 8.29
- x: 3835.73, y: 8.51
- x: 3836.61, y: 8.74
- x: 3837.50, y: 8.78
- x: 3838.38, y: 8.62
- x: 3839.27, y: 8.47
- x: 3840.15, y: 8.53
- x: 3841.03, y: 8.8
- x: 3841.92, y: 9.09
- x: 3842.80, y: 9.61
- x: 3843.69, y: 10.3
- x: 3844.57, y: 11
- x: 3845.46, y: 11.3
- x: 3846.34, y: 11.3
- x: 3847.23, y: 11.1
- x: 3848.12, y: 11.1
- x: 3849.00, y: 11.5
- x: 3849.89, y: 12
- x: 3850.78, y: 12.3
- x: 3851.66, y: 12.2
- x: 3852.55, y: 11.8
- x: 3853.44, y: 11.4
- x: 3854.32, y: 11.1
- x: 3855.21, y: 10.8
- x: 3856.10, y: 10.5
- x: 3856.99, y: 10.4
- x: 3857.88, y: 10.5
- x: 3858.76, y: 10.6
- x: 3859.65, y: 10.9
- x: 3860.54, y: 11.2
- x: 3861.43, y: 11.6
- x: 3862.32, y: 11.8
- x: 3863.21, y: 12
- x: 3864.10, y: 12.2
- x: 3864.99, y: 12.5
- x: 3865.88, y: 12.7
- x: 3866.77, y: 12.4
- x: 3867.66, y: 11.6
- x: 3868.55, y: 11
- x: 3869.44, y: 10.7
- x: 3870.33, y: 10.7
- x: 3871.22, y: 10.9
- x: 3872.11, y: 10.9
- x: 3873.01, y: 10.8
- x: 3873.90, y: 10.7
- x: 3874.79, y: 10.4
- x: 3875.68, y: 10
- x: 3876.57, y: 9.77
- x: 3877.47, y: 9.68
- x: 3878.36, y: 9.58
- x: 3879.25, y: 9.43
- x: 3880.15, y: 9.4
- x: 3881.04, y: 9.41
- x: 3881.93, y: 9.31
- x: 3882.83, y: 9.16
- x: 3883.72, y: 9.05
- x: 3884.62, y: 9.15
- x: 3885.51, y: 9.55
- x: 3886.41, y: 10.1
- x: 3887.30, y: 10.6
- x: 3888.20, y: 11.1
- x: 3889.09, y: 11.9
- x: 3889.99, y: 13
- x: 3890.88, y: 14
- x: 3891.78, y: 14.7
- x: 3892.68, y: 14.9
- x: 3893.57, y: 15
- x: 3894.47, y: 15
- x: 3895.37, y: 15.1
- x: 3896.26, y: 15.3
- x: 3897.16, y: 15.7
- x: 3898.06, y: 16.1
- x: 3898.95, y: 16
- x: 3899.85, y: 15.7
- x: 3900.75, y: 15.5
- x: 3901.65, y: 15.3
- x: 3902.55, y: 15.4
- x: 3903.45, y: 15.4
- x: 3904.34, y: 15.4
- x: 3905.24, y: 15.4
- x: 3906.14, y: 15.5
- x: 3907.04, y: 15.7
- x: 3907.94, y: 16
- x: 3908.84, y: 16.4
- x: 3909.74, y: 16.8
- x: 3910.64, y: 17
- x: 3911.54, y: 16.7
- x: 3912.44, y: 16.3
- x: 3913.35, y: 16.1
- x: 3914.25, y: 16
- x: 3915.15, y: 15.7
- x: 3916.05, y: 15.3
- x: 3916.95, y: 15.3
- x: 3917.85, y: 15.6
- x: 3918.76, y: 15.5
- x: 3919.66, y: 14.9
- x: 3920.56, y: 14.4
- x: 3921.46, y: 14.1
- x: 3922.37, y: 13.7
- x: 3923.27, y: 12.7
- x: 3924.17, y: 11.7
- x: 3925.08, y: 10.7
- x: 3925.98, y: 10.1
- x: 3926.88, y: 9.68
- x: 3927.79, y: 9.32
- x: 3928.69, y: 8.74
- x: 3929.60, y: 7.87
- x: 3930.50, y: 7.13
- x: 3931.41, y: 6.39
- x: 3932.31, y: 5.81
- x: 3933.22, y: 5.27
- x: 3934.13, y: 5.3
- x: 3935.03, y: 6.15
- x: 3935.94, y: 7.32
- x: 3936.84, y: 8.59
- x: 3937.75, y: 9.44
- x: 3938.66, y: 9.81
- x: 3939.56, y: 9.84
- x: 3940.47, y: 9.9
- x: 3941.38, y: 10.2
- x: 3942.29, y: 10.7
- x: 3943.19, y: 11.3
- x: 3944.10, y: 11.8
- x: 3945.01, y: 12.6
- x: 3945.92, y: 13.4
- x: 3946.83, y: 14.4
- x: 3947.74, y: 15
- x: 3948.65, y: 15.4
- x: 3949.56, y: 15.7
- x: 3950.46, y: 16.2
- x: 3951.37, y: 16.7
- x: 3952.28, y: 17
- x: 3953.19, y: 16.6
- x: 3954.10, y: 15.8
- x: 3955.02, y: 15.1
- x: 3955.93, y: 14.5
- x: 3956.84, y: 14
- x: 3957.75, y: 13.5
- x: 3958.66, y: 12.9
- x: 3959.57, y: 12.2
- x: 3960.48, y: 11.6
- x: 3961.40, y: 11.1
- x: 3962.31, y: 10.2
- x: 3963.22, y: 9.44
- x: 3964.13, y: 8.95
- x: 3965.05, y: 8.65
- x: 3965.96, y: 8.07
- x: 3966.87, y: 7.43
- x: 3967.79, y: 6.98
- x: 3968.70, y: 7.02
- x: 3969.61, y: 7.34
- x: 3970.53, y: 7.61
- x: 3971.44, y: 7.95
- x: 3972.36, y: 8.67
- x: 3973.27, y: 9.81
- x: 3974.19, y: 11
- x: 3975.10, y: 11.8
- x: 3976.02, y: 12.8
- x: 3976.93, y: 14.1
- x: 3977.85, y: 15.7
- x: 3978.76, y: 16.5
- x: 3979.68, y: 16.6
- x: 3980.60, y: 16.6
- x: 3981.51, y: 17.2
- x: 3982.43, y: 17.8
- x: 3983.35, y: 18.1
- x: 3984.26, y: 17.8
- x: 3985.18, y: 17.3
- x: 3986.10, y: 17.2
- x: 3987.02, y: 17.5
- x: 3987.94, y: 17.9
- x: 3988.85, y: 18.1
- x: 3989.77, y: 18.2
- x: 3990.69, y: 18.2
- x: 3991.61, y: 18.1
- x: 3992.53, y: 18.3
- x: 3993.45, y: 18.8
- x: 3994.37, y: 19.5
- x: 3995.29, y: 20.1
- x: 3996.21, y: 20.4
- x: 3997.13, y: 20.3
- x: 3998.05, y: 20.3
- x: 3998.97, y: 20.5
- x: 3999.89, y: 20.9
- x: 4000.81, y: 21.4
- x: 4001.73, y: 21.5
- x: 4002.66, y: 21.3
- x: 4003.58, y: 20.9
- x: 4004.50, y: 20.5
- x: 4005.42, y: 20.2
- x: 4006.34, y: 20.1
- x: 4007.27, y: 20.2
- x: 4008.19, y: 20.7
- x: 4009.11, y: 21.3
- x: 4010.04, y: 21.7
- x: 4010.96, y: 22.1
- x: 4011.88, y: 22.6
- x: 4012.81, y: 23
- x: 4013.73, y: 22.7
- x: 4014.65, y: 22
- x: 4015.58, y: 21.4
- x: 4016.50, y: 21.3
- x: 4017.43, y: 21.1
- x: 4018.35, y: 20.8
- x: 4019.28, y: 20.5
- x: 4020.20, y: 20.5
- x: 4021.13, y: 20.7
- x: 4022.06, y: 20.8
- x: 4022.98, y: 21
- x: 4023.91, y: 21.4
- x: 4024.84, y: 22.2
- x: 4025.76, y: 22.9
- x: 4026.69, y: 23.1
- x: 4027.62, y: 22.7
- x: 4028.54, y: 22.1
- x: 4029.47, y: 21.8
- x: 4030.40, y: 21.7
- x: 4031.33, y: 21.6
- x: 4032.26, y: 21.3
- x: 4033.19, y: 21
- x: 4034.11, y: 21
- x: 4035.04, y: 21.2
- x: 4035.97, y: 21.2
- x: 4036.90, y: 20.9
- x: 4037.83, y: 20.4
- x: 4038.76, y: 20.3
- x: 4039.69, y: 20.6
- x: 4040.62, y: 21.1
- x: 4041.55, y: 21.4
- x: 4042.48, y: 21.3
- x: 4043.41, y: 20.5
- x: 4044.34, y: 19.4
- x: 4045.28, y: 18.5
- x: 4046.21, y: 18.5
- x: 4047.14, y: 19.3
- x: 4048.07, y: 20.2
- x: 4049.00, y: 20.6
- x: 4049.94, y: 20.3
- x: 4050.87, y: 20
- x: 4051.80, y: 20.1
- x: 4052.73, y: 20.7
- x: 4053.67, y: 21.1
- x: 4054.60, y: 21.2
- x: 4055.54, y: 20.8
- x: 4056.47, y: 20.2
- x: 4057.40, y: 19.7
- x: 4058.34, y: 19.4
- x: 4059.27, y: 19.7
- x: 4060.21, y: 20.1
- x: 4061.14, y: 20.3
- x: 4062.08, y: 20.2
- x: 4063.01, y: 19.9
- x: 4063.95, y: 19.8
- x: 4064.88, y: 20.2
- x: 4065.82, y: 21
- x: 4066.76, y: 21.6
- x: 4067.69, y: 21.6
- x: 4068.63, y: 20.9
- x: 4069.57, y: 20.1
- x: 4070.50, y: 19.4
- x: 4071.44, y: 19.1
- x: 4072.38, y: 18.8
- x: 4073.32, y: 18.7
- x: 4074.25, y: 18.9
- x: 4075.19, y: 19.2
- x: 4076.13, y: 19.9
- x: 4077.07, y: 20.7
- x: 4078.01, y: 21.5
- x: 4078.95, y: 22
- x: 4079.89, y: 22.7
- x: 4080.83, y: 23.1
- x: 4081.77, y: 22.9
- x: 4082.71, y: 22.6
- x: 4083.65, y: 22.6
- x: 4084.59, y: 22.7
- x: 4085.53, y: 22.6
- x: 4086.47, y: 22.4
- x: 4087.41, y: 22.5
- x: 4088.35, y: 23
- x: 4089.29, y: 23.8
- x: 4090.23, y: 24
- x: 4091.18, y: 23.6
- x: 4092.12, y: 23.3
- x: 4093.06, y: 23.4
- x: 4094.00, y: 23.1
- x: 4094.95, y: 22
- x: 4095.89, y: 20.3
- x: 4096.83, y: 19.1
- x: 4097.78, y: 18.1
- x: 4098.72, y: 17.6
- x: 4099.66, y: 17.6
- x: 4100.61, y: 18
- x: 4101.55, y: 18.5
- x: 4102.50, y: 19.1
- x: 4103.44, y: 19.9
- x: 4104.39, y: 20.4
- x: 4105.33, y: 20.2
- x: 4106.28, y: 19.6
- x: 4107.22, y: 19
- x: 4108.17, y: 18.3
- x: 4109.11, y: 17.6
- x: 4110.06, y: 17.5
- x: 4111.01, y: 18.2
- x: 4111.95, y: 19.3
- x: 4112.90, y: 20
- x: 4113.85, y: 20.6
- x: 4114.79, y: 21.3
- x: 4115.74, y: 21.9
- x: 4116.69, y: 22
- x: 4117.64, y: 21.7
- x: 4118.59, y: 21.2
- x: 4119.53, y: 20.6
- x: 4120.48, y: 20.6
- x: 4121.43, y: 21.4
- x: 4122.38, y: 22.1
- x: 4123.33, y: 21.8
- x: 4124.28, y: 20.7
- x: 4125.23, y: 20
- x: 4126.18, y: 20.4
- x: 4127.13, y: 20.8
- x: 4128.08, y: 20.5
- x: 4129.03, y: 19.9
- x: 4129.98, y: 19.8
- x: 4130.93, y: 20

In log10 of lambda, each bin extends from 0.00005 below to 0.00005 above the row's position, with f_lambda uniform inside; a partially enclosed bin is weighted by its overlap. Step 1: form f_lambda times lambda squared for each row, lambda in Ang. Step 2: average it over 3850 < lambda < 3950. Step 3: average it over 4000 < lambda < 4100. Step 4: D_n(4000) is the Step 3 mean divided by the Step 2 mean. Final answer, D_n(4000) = 1.87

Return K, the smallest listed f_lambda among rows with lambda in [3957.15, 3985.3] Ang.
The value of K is 6.98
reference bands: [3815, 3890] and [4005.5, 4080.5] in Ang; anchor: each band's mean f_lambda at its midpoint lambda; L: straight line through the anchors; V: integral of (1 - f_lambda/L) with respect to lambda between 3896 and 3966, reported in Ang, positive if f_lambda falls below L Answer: 7.4 Ang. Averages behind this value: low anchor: 10.3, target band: 12.9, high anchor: 20.8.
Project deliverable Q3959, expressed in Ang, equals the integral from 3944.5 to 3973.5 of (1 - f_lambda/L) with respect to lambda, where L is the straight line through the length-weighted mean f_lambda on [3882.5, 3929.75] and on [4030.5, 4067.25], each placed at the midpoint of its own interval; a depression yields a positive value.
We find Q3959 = 7.61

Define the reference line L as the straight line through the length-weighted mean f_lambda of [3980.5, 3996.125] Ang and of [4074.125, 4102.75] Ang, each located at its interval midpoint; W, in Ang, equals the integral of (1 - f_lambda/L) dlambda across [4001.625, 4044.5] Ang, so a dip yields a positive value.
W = -4.6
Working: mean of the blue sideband 18.1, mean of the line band 21.3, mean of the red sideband 21.4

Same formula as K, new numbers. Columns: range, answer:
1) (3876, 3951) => 5.27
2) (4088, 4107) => 17.6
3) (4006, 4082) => 18.5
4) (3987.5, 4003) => 17.9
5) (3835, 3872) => 8.47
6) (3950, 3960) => 12.2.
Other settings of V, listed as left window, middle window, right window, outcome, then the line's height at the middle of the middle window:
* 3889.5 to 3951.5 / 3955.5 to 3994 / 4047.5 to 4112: 5.6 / 15.6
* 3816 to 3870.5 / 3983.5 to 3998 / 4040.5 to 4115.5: -1.6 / 16.7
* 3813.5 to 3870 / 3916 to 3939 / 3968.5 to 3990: 4.3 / 12.8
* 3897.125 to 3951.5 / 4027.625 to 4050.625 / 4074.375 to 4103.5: -2.4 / 18.8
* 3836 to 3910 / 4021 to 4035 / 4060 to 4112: -2.7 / 18.2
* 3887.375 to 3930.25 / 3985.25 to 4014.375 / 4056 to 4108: -4.0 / 17.7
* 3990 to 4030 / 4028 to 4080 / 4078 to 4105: 1.9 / 21.2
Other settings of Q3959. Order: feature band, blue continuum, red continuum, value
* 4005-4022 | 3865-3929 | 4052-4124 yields -3.4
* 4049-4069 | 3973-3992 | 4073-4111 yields -1.1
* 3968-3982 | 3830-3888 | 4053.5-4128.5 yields 3.2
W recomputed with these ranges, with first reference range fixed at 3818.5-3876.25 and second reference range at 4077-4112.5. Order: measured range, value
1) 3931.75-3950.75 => 5.0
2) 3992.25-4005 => -2.7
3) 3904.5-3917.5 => -3.0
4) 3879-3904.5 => -1.5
